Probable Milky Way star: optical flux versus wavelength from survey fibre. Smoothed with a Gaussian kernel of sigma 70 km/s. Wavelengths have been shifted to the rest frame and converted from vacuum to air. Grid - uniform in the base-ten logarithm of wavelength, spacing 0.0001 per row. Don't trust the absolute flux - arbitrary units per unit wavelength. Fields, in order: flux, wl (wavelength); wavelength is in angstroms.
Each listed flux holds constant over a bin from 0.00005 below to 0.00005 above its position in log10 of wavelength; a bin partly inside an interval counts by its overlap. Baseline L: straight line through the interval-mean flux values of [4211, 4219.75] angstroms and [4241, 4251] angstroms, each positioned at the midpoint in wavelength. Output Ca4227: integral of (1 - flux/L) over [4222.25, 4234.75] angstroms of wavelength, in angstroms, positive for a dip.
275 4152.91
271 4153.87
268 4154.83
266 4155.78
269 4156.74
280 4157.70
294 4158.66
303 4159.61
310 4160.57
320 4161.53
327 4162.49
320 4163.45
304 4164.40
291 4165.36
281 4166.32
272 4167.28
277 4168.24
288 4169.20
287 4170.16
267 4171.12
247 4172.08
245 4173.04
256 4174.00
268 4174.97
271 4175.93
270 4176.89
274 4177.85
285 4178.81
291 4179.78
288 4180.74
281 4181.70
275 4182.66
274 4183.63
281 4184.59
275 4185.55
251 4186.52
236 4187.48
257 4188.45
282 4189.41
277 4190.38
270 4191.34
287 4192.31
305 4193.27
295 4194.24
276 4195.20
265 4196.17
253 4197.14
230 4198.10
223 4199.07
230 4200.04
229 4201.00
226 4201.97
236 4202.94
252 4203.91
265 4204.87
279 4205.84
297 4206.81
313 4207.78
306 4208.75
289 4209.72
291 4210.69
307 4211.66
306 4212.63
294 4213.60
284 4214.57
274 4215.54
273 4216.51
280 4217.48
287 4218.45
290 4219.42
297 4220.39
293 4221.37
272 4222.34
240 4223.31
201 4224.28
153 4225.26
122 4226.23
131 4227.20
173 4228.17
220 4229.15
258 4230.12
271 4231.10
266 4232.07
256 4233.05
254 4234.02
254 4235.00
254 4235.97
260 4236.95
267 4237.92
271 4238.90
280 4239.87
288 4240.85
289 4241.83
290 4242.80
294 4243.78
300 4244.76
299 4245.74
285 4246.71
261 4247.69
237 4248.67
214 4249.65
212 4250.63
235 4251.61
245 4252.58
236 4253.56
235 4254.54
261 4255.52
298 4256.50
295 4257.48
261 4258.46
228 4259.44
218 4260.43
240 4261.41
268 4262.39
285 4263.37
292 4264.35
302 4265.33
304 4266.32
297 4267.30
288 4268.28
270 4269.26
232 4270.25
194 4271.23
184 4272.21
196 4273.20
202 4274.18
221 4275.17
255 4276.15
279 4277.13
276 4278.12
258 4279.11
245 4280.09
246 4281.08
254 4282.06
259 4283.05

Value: 2.9 angstroms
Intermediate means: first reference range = 289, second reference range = 269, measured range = 216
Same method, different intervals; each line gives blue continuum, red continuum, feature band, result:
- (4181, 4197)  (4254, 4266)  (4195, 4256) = 2.73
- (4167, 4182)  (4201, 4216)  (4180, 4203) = 1.06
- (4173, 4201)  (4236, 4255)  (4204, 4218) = -1.22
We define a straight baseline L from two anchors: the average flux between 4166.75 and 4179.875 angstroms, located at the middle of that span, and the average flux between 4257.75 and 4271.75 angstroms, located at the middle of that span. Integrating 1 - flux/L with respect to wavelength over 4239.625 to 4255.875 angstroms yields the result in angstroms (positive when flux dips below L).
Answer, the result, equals 0.1 angstroms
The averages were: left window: 271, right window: 263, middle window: 262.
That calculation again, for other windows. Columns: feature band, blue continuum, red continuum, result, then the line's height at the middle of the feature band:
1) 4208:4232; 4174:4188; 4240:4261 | 0.96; 266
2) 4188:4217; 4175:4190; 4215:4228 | -2.04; 255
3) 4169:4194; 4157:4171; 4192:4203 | 0.11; 274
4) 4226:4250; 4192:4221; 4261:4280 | 1.02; 265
